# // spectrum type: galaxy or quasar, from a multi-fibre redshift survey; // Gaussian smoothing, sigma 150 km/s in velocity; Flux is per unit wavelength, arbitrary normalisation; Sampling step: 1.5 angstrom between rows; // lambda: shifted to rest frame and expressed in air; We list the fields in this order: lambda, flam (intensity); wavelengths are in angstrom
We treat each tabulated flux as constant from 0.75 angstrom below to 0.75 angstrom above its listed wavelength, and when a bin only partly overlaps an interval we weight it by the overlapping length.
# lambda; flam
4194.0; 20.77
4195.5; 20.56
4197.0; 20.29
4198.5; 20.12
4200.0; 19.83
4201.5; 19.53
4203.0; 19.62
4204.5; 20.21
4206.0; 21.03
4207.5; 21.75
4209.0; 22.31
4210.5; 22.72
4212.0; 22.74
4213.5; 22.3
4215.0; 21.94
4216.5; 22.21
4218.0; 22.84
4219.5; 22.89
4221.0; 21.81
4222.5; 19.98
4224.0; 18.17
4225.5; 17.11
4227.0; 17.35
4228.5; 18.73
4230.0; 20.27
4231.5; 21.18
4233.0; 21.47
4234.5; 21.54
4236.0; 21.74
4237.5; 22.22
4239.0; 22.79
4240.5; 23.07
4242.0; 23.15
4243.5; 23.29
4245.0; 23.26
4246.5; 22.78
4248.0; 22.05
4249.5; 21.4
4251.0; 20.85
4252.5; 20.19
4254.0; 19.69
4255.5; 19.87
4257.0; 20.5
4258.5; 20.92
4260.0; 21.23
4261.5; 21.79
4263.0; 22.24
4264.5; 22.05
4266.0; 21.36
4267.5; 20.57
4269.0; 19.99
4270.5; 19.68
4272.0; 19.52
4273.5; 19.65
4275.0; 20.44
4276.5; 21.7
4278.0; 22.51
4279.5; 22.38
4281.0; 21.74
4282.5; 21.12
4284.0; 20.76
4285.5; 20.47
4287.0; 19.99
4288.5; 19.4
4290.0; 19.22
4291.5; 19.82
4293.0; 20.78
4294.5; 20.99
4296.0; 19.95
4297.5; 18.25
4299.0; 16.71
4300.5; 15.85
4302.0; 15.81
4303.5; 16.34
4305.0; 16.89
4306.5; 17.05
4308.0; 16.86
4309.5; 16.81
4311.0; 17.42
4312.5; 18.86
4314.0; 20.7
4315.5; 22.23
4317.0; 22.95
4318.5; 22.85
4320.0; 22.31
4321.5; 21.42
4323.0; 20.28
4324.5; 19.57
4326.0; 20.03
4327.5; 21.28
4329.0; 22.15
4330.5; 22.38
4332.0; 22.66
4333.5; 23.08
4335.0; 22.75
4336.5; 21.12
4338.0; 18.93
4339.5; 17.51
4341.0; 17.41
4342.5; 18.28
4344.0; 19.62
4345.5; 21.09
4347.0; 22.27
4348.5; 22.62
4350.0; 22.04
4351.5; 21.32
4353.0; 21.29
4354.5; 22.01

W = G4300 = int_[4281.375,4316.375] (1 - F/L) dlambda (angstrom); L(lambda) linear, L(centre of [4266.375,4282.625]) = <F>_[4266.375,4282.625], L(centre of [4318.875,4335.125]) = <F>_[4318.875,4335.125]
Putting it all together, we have 3.9 angstrom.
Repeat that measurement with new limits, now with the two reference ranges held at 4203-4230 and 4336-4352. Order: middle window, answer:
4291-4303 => 1.2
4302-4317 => 1.6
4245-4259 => -0.2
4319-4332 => -0.7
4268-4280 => -0.1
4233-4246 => -1.1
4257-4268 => -0.4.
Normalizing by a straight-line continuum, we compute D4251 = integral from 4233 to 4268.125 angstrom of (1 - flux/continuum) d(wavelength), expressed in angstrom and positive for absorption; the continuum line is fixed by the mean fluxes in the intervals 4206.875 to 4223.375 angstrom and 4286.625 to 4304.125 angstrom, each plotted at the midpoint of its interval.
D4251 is -1.92 angstrom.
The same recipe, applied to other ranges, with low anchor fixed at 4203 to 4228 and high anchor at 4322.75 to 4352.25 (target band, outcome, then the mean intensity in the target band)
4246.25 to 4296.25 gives 0.3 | 20.8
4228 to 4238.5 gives -0.1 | 21.1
